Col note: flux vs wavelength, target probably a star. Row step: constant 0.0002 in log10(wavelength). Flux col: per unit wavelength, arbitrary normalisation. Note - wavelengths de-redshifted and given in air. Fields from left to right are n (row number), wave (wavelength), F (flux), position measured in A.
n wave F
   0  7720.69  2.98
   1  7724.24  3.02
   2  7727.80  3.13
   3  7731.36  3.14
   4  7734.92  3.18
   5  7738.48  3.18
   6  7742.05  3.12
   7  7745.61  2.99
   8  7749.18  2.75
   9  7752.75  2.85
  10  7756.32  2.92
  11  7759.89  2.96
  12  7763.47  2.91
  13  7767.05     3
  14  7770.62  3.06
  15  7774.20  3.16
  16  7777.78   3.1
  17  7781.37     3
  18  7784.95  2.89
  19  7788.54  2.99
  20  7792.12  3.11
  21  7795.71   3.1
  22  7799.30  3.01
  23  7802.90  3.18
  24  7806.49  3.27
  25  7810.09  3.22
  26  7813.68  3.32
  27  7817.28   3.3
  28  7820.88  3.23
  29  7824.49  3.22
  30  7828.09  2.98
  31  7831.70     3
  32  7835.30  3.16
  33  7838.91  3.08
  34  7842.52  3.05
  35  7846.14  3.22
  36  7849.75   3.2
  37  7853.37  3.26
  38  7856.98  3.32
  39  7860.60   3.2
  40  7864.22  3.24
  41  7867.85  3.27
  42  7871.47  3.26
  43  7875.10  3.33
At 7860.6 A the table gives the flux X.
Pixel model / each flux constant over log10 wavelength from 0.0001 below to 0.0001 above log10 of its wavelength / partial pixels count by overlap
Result 3.2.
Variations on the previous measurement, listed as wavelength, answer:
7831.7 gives 3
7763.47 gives 2.91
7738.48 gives 3.18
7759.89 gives 2.96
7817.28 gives 3.3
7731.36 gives 3.14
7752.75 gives 2.85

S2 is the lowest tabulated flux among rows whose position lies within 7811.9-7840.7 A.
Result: 2.98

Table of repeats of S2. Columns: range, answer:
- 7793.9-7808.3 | 3.01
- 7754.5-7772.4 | 2.91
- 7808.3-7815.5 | 3.22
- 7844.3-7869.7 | 3.2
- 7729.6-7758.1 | 2.75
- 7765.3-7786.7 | 2.89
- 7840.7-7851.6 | 3.05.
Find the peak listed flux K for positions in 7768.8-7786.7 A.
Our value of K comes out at 3.16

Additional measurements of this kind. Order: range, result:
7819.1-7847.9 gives 3.23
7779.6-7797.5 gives 3.11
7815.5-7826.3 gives 3.3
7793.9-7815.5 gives 3.32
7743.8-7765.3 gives 2.99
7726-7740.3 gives 3.18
